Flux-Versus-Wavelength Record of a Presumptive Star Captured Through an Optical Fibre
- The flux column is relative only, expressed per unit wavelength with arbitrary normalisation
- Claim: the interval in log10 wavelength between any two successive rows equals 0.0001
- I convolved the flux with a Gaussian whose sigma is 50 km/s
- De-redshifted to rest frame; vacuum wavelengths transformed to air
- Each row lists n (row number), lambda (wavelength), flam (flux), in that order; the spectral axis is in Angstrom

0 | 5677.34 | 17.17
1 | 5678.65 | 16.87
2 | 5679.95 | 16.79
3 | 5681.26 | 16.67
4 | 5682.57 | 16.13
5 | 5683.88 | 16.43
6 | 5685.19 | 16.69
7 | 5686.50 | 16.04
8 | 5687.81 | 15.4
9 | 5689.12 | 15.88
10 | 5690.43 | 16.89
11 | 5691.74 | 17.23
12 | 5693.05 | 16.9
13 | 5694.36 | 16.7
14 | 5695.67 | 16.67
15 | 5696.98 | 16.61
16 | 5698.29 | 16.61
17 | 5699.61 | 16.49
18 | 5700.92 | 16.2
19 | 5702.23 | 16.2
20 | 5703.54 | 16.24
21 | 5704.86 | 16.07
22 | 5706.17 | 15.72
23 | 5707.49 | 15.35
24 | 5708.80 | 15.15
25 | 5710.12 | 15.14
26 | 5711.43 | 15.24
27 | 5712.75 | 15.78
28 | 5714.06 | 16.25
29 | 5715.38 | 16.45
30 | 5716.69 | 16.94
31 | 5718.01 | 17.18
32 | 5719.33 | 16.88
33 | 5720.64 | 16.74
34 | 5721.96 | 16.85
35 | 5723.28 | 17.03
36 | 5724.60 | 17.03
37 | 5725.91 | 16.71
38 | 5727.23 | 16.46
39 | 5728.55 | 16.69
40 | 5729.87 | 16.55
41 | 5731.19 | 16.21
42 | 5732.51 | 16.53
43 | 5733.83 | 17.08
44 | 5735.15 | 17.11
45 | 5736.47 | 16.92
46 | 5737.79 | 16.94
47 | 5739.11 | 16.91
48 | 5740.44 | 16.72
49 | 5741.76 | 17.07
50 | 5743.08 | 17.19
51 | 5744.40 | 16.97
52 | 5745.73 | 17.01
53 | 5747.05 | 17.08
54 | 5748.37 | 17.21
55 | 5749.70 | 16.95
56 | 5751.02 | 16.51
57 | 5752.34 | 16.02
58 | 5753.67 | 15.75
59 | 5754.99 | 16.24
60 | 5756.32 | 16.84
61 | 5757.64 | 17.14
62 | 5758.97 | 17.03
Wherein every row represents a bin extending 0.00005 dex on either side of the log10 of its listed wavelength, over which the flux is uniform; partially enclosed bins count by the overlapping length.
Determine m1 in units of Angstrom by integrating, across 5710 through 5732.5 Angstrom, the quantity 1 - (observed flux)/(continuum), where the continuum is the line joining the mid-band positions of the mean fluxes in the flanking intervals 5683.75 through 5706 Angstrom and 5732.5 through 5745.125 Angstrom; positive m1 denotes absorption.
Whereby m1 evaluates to 0.31 Angstrom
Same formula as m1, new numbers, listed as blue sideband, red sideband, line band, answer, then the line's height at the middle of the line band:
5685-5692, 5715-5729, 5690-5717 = 0.5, 16.5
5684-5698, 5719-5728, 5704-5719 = 0.7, 16.7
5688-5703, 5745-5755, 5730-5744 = -0.2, 16.6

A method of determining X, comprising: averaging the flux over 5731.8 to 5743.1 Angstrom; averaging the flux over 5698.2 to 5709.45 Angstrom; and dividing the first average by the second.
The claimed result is 1.06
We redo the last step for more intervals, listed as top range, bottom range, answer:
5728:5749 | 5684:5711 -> 1.04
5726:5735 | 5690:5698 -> 0.99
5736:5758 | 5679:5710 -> 1.03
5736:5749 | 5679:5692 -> 1.04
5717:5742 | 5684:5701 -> 1.02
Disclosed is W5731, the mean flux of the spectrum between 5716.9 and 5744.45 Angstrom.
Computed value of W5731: 16.8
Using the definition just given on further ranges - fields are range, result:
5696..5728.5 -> 16.3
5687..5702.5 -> 16.5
